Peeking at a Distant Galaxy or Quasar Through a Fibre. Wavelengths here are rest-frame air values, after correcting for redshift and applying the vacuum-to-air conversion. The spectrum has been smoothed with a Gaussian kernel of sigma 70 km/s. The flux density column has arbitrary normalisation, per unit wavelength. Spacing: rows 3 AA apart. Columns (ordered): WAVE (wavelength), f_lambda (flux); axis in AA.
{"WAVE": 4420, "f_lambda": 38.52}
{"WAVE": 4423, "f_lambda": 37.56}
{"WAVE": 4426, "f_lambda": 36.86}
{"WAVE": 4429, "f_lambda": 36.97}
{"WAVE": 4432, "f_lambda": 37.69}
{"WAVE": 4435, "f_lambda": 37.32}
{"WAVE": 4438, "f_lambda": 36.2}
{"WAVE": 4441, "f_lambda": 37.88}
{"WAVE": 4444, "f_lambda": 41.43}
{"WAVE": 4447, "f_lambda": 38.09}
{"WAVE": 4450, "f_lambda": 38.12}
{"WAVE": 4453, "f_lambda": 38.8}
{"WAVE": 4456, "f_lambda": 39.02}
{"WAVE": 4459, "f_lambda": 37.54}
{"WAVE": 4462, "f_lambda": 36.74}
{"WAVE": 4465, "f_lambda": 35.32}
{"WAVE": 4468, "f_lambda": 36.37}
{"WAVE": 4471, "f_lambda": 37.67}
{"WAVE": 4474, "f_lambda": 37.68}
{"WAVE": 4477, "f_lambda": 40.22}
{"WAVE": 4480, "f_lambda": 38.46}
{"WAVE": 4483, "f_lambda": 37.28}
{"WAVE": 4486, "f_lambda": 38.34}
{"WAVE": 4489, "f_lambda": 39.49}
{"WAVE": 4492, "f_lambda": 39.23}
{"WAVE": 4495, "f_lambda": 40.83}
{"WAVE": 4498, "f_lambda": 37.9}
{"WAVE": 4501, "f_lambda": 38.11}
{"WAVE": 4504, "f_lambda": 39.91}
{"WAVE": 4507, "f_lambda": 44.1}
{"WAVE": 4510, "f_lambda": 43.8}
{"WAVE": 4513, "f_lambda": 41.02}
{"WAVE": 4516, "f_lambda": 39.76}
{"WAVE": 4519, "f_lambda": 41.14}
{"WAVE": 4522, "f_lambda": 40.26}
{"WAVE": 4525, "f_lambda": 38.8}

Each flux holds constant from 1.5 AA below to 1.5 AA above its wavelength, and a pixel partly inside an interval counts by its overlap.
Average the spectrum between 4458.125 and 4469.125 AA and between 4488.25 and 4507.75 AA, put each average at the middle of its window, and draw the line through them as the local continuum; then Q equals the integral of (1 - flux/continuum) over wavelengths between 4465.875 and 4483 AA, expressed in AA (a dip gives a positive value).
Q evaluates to -0.2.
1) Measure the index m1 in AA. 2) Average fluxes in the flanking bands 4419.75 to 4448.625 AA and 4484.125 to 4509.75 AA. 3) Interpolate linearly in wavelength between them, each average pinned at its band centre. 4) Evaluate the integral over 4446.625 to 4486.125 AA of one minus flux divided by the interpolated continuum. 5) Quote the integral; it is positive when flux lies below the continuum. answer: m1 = 1.1 AA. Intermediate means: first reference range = 37.8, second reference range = 39.9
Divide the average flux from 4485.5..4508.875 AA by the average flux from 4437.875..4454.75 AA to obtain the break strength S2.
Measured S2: 1.03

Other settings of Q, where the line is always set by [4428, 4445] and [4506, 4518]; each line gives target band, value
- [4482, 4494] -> 0.6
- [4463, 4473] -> 0.8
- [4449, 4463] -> 0.3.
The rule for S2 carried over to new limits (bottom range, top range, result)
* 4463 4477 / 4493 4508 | 1.08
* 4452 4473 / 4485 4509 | 1.07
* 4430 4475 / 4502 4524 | 1.09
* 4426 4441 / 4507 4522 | 1.12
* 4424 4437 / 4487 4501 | 1.05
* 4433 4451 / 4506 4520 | 1.10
